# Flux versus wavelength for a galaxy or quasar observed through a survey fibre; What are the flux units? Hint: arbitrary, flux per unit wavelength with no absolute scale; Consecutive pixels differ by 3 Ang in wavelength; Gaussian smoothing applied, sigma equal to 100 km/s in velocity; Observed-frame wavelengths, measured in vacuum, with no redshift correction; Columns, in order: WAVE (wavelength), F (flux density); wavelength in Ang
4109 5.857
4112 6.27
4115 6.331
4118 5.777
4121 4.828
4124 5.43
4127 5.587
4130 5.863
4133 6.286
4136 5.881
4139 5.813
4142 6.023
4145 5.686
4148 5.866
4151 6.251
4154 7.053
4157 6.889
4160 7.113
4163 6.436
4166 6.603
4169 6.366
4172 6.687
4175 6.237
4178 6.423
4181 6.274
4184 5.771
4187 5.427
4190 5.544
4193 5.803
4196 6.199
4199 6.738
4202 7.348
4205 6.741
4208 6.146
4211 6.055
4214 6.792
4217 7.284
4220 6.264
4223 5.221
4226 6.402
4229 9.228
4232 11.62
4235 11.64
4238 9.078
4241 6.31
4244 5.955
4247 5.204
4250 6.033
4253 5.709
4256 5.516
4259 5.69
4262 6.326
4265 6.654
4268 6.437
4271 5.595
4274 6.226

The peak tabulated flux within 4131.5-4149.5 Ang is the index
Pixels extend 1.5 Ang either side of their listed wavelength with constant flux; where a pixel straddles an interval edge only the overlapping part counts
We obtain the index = 6.286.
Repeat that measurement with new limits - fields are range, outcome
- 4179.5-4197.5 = 6.274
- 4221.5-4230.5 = 9.228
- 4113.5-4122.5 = 6.331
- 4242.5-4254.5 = 6.033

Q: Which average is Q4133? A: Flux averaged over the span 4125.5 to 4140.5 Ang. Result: 5.89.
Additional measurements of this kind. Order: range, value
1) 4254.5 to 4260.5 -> 5.6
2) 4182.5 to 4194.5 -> 5.64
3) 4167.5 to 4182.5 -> 6.4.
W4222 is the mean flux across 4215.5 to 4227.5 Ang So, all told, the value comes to 6.29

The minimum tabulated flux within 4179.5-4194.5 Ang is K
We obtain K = 5.427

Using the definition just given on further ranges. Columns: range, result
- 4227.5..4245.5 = 5.955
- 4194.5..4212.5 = 6.055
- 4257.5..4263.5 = 5.69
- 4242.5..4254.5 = 5.204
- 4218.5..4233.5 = 5.221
